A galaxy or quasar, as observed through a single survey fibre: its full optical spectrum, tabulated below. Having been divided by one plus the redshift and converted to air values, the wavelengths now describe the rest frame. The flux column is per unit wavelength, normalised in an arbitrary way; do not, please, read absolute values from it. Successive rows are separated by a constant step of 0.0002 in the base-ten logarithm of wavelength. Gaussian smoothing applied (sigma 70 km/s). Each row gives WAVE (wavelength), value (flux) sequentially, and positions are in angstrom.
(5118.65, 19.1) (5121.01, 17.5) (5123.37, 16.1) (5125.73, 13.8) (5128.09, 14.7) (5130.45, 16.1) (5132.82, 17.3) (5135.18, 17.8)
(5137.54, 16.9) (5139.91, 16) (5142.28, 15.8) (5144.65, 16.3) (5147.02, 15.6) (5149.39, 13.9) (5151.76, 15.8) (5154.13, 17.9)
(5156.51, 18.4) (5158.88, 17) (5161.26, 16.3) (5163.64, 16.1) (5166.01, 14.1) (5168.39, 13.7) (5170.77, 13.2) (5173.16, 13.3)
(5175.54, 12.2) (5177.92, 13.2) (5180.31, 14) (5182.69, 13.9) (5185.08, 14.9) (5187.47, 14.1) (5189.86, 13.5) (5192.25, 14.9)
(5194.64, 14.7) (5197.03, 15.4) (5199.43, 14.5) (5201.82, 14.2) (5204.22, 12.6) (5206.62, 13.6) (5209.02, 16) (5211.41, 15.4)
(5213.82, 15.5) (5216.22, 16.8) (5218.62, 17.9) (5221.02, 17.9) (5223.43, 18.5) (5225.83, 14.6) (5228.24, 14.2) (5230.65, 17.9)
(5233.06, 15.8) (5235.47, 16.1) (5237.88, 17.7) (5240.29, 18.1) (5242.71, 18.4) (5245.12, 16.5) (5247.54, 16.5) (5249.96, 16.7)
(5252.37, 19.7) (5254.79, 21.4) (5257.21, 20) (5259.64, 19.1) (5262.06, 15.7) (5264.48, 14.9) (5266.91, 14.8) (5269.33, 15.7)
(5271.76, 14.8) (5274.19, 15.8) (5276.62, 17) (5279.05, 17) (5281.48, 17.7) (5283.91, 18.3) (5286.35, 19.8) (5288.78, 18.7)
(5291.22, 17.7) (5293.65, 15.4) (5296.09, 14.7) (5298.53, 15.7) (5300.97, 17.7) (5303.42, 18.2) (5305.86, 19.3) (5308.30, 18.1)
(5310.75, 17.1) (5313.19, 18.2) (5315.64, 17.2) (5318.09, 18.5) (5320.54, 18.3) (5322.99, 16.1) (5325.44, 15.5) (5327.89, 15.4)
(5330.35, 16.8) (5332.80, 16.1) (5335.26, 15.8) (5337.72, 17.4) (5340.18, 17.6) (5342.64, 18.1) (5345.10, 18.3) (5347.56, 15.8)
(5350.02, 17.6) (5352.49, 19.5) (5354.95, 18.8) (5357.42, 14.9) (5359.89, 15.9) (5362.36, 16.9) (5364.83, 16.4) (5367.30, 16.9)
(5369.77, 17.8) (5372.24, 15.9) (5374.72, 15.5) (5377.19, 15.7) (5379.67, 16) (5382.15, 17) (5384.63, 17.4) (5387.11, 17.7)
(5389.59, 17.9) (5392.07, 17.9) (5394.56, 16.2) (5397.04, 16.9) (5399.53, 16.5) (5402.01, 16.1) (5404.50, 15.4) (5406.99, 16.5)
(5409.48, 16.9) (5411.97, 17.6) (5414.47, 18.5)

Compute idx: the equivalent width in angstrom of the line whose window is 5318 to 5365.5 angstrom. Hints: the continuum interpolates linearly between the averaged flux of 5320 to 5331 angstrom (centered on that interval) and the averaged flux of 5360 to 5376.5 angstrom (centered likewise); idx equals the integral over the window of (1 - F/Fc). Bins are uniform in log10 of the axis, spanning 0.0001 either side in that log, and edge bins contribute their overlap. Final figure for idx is -1.7 angstrom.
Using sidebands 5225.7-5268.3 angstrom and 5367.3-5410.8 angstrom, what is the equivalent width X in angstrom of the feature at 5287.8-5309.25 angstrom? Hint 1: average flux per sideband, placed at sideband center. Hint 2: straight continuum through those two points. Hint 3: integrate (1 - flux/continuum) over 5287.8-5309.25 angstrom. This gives -0.3 angstrom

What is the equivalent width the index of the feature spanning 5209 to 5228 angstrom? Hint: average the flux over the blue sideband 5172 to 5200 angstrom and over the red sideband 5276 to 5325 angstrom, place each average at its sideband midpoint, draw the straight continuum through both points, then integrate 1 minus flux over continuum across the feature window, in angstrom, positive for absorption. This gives -1.85 angstrom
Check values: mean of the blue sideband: 14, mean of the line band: 16.5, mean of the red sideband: 17.5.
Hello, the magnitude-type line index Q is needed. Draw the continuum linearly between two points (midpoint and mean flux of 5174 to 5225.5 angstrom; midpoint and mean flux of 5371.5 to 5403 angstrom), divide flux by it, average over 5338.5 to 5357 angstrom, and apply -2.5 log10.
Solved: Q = -0.095 mag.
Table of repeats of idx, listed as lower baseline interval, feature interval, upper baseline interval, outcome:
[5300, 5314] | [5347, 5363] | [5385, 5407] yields 0.3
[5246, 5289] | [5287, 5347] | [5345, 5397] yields 0.0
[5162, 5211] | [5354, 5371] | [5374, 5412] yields -0.5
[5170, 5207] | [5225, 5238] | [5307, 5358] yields -0.9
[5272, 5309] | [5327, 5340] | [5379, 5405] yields 0.5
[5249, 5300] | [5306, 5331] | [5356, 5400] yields -0.4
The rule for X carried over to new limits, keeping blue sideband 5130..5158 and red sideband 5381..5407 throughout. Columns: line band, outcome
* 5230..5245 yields -0.5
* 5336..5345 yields -0.5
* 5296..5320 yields -1.3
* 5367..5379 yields 0.4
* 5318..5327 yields 0.0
